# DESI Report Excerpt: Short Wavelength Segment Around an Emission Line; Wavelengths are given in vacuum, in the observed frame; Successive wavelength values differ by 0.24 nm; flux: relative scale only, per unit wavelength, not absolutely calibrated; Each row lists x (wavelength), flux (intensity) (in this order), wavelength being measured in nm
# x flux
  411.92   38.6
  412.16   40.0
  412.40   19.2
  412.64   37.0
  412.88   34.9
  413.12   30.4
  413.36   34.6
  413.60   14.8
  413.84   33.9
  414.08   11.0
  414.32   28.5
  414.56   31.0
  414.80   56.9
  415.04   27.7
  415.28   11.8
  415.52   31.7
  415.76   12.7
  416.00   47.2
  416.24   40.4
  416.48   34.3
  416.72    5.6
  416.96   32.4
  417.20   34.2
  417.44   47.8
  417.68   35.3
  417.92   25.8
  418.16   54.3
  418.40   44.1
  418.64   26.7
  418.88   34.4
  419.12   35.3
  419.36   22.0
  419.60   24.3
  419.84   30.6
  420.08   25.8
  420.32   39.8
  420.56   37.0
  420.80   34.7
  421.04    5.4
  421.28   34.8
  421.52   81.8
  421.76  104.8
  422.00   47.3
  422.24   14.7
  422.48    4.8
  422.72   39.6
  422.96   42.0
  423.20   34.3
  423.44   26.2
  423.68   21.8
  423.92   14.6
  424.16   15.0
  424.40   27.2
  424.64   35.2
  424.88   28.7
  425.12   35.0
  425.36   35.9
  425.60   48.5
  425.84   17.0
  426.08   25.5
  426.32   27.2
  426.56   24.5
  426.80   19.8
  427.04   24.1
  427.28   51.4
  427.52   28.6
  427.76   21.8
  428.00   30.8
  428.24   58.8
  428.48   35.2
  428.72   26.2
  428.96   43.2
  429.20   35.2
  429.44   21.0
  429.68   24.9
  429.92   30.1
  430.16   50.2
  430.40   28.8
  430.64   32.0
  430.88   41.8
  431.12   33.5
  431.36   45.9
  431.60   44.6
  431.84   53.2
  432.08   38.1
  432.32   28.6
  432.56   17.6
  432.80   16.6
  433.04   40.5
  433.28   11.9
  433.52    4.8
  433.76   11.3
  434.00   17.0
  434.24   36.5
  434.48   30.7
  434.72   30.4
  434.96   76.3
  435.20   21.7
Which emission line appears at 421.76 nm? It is [O II] 3727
